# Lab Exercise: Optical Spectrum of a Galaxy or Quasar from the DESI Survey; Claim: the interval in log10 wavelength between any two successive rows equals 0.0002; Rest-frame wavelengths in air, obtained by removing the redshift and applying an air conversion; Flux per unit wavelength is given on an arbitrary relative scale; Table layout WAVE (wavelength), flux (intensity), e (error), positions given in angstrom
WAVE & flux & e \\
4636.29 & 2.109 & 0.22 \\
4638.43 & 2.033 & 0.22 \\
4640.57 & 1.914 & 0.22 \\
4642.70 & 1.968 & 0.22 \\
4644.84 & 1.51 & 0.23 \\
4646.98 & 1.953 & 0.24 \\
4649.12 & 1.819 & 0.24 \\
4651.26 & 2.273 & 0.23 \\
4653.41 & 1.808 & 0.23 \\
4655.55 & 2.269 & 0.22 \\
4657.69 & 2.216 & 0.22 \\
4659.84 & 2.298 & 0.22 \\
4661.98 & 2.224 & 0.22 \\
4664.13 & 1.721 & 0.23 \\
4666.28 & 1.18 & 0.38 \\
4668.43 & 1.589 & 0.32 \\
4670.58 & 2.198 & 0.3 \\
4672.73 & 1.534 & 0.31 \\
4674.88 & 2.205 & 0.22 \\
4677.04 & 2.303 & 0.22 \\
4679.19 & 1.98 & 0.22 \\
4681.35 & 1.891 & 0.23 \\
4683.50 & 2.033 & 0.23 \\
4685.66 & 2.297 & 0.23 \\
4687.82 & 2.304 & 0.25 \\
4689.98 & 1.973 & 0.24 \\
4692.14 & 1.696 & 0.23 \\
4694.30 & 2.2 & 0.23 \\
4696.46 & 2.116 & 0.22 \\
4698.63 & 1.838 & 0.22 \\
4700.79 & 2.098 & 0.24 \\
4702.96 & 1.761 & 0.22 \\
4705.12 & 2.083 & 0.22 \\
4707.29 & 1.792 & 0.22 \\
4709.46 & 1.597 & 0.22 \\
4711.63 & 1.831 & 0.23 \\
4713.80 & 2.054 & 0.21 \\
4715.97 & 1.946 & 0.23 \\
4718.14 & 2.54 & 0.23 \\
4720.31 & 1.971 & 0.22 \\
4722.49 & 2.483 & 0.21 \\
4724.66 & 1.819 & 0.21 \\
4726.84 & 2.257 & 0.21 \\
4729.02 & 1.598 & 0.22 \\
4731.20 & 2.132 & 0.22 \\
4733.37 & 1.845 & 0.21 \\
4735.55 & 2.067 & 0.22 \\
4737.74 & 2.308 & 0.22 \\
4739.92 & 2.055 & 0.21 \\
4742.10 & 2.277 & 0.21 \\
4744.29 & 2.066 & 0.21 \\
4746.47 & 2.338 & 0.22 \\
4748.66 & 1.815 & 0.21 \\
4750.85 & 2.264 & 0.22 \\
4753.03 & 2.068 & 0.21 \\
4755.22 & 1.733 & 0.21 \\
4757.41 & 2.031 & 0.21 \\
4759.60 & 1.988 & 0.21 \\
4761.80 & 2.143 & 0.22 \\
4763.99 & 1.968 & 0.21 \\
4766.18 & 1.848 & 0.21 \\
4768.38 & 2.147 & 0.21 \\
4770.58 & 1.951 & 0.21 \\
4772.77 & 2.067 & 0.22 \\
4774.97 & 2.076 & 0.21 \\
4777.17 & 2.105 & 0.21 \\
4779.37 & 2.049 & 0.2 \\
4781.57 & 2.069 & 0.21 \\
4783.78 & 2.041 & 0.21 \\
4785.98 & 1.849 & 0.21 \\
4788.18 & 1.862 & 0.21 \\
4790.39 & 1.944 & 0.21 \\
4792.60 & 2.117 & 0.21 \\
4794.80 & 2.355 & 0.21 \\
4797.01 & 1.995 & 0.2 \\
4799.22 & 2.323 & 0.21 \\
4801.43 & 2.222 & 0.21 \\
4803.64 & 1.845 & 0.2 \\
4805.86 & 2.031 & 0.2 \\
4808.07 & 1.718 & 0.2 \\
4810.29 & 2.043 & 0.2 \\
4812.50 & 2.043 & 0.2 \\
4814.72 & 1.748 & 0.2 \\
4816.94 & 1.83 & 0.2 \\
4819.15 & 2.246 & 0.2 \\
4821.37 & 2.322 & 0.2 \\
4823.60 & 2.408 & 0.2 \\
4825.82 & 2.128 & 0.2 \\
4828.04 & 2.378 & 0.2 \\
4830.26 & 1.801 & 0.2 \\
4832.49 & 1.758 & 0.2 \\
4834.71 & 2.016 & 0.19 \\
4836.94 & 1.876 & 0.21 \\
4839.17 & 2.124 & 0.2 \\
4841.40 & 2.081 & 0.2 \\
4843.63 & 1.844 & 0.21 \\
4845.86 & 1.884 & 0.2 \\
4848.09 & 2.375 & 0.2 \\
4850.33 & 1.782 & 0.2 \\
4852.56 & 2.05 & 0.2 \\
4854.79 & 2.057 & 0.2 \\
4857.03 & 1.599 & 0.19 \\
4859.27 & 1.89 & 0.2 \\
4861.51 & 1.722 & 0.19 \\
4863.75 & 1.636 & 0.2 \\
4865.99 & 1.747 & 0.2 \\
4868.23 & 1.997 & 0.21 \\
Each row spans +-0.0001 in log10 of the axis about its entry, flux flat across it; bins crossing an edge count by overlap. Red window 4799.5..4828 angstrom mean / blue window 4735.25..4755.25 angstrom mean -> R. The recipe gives 1.0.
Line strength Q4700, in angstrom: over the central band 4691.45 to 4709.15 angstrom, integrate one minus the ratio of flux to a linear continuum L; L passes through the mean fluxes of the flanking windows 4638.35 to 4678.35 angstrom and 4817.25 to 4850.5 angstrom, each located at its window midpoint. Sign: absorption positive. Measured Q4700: 0.3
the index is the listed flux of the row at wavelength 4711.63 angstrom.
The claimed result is 1.831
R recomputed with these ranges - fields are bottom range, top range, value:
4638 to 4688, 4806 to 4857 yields 1.02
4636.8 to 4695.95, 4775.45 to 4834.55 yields 1.03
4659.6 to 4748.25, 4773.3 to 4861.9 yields 1.00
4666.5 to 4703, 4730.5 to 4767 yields 1.03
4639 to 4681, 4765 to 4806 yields 1.05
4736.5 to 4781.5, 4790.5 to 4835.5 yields 1.00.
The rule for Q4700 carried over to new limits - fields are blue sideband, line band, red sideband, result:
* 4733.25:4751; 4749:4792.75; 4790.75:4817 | 1.41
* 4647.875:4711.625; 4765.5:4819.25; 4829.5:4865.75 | -2.57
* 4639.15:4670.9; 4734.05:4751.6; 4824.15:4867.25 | -1.89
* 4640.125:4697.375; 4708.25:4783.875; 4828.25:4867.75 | -3.64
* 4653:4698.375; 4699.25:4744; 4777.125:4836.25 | -0.18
